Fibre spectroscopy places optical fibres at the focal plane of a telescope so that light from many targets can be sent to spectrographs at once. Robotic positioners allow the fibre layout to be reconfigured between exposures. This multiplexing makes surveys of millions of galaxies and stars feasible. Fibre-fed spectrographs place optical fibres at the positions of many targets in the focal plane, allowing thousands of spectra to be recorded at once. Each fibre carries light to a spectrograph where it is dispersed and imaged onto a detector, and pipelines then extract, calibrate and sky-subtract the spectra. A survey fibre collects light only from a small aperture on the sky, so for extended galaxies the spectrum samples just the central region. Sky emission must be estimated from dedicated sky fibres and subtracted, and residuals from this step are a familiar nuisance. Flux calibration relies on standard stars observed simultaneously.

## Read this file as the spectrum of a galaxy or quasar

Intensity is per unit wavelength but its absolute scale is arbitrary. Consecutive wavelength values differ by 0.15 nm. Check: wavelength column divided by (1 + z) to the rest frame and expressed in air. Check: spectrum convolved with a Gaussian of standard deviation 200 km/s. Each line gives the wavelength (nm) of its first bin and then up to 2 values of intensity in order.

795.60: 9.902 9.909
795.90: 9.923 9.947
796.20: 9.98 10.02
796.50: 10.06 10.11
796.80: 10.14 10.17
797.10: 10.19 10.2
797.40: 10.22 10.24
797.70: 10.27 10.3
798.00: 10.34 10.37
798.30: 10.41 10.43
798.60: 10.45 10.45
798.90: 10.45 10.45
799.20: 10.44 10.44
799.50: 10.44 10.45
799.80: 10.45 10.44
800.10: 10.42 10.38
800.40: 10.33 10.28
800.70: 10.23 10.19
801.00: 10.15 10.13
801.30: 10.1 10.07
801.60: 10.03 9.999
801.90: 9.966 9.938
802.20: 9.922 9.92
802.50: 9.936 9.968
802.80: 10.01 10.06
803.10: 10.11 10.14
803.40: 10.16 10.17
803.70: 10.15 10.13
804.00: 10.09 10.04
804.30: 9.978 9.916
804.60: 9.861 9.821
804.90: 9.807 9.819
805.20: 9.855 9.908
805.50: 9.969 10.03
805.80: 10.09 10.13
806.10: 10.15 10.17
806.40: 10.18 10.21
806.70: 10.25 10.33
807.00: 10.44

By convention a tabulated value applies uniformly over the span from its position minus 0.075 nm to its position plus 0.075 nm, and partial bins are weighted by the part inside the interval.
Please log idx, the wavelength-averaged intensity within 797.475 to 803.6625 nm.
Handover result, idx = 10.2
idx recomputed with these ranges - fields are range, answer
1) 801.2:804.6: 10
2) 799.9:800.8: 10.3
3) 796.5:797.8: 10.2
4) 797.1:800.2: 10.4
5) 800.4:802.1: 10.1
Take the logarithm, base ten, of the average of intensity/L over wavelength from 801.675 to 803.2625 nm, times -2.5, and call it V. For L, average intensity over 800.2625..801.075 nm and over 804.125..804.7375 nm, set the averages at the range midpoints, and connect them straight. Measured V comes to 0.011 mag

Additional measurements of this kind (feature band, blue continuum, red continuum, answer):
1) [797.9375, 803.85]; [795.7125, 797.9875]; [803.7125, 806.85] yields -0.016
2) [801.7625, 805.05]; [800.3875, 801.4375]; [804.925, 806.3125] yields 0.010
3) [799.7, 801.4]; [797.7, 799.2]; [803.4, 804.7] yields -0.001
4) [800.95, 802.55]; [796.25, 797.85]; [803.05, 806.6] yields 0.008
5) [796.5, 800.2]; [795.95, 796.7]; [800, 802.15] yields -0.028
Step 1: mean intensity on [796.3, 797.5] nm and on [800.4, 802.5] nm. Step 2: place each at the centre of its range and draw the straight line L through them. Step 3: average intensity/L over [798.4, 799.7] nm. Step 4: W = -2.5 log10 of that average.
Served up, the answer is -0.035 mag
